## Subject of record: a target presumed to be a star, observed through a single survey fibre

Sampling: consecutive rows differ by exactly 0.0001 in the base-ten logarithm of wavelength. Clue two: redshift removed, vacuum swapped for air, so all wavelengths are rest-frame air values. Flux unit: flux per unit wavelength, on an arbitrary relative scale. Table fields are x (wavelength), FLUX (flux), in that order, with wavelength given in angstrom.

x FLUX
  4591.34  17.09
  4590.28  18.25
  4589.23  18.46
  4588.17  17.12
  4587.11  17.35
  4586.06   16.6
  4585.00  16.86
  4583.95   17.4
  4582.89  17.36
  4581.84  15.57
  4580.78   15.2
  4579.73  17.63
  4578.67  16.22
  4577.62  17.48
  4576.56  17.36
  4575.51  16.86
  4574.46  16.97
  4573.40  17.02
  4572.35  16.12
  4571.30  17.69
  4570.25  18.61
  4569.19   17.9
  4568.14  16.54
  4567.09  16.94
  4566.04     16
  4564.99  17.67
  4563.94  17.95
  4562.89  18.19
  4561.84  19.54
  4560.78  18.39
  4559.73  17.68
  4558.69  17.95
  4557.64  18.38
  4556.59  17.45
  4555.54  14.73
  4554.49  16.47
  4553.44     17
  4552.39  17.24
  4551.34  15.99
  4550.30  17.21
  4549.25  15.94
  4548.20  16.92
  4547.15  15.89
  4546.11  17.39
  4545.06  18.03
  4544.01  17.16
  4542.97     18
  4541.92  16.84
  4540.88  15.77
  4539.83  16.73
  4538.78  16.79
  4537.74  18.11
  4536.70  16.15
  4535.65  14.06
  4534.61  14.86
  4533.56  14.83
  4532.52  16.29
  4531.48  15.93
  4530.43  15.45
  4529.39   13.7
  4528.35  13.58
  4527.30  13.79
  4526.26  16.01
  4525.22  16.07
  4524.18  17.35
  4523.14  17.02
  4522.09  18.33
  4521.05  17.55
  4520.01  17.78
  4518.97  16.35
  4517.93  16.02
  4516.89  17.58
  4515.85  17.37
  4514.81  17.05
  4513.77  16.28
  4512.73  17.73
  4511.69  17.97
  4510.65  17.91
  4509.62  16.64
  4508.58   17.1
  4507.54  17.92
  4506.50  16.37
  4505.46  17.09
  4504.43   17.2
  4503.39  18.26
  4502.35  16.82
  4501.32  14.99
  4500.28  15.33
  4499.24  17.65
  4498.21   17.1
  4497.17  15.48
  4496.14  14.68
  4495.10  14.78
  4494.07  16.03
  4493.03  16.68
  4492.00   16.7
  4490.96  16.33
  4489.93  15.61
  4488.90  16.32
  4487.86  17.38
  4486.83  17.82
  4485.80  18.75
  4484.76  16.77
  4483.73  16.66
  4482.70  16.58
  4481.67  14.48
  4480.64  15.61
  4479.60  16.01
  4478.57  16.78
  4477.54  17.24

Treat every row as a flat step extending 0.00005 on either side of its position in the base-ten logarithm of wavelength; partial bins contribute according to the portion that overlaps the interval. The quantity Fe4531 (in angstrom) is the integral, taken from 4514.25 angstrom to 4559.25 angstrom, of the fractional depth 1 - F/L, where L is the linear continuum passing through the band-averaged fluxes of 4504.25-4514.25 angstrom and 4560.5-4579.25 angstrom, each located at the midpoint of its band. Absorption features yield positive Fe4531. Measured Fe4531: 2.1 angstrom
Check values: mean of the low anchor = 17.2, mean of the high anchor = 17.4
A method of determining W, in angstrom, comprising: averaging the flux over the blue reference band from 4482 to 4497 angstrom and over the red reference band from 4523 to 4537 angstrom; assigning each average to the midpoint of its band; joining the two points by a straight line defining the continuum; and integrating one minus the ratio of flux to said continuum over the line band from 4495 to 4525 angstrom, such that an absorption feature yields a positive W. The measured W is -2.0 angstrom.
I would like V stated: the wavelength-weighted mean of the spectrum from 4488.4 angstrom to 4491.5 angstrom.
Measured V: 16.1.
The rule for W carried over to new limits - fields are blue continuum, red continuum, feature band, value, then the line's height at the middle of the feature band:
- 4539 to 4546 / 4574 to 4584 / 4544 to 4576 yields -0.6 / 16.9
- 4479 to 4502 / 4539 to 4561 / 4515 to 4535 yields 0.7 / 16.7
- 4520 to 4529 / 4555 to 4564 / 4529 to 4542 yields 0.7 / 16.7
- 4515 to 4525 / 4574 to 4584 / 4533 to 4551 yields 0.6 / 17.1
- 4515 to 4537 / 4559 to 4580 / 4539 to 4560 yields -0.2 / 16.8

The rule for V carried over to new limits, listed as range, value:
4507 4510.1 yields 17.2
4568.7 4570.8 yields 18.2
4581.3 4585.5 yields 16.8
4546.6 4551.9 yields 16.4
